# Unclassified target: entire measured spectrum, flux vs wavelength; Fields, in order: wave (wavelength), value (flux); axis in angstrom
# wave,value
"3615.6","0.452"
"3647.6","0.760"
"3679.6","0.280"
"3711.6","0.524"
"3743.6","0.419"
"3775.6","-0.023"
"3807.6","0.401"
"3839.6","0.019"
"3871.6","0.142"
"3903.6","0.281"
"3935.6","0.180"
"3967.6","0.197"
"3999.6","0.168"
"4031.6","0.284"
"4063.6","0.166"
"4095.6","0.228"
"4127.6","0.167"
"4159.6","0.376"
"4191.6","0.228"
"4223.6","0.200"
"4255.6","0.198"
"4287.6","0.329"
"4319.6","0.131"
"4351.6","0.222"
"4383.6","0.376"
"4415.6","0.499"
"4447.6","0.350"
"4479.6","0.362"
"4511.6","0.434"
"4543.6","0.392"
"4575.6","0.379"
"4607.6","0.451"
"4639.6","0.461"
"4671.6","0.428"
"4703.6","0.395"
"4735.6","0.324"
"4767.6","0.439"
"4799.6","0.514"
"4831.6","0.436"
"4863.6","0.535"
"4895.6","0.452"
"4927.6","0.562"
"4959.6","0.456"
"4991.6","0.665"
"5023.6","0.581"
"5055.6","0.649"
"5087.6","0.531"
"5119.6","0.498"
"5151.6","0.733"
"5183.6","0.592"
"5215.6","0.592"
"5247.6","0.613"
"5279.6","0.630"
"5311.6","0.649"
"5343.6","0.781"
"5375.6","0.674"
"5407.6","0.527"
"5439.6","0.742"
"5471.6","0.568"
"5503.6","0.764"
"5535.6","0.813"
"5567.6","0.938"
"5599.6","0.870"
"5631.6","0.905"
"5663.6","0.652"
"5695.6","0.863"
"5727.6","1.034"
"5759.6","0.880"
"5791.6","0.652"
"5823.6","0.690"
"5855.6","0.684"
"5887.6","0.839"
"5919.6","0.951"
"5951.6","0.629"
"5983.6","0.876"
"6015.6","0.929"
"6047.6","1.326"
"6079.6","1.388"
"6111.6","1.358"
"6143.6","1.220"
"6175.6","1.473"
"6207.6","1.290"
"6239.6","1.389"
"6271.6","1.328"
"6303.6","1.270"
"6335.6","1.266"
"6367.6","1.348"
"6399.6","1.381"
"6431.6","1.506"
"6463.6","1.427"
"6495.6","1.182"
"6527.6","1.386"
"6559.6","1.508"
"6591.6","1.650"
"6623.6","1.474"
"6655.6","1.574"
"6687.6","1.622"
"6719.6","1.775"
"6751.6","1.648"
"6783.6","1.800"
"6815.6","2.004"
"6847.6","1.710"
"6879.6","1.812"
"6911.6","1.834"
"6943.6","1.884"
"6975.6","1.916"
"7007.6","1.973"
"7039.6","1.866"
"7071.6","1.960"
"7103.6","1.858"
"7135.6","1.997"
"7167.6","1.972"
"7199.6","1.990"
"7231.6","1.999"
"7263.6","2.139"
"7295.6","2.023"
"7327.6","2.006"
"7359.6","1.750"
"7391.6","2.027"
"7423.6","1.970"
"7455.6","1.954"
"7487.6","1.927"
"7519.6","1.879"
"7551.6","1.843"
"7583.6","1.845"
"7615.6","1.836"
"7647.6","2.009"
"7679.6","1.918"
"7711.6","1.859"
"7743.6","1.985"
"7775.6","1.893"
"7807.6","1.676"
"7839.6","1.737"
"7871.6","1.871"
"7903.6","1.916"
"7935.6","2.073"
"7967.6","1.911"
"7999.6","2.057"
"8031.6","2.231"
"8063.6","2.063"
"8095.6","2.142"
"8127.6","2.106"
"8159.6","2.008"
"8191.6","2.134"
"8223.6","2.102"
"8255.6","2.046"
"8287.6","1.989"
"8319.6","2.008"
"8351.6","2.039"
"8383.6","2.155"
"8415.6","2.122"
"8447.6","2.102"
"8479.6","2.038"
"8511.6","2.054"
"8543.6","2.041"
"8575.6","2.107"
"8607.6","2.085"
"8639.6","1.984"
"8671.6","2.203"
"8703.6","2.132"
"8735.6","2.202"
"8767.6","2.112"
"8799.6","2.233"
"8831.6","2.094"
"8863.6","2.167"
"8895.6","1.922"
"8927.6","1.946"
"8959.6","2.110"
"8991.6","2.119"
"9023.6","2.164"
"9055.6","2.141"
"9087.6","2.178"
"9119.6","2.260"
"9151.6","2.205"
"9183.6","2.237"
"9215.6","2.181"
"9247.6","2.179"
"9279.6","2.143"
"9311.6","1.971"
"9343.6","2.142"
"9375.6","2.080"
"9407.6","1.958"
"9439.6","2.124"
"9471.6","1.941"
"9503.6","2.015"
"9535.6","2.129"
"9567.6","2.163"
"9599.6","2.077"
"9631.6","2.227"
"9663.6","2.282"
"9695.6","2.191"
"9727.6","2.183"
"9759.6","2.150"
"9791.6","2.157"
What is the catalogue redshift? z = 0.51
